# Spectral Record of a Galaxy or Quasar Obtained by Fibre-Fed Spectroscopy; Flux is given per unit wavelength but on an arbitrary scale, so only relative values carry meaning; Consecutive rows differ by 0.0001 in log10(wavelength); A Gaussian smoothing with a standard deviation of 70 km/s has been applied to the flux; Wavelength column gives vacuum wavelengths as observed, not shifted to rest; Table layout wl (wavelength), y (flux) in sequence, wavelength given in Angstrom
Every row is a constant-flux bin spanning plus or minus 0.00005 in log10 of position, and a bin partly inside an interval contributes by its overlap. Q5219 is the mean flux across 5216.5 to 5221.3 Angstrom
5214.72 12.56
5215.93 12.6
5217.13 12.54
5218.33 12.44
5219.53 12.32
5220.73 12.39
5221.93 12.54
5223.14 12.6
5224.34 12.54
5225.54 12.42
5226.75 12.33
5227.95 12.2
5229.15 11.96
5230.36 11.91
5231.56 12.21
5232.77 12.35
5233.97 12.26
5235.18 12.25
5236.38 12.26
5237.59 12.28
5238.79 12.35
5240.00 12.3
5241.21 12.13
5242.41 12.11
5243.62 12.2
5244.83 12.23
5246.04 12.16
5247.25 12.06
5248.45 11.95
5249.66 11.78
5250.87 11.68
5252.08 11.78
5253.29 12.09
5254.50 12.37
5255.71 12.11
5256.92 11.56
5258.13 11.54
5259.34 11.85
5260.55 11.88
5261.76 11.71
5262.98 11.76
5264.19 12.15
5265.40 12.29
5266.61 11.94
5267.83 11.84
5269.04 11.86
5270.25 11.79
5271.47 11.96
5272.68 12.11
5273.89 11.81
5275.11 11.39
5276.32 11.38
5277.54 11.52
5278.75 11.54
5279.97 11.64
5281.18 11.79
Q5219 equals 12.4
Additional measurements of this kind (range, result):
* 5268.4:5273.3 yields 11.9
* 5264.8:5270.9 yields 11.9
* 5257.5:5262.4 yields 11.7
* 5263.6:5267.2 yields 12.1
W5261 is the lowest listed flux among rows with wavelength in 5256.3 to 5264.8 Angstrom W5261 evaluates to 11.54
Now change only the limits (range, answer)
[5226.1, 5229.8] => 11.96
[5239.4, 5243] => 12.11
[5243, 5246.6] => 12.16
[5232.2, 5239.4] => 12.25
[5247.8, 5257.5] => 11.56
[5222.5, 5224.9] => 12.54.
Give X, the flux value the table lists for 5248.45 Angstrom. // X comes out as 11.95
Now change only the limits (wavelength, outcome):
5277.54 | 11.52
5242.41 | 12.11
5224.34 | 12.54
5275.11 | 11.39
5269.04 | 11.86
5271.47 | 11.96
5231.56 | 12.21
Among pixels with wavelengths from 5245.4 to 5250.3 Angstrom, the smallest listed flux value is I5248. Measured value 11.78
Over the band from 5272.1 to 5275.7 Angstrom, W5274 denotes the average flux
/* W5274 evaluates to 11.8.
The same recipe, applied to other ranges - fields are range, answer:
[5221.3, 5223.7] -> 12.5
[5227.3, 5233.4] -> 12.1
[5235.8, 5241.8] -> 12.3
